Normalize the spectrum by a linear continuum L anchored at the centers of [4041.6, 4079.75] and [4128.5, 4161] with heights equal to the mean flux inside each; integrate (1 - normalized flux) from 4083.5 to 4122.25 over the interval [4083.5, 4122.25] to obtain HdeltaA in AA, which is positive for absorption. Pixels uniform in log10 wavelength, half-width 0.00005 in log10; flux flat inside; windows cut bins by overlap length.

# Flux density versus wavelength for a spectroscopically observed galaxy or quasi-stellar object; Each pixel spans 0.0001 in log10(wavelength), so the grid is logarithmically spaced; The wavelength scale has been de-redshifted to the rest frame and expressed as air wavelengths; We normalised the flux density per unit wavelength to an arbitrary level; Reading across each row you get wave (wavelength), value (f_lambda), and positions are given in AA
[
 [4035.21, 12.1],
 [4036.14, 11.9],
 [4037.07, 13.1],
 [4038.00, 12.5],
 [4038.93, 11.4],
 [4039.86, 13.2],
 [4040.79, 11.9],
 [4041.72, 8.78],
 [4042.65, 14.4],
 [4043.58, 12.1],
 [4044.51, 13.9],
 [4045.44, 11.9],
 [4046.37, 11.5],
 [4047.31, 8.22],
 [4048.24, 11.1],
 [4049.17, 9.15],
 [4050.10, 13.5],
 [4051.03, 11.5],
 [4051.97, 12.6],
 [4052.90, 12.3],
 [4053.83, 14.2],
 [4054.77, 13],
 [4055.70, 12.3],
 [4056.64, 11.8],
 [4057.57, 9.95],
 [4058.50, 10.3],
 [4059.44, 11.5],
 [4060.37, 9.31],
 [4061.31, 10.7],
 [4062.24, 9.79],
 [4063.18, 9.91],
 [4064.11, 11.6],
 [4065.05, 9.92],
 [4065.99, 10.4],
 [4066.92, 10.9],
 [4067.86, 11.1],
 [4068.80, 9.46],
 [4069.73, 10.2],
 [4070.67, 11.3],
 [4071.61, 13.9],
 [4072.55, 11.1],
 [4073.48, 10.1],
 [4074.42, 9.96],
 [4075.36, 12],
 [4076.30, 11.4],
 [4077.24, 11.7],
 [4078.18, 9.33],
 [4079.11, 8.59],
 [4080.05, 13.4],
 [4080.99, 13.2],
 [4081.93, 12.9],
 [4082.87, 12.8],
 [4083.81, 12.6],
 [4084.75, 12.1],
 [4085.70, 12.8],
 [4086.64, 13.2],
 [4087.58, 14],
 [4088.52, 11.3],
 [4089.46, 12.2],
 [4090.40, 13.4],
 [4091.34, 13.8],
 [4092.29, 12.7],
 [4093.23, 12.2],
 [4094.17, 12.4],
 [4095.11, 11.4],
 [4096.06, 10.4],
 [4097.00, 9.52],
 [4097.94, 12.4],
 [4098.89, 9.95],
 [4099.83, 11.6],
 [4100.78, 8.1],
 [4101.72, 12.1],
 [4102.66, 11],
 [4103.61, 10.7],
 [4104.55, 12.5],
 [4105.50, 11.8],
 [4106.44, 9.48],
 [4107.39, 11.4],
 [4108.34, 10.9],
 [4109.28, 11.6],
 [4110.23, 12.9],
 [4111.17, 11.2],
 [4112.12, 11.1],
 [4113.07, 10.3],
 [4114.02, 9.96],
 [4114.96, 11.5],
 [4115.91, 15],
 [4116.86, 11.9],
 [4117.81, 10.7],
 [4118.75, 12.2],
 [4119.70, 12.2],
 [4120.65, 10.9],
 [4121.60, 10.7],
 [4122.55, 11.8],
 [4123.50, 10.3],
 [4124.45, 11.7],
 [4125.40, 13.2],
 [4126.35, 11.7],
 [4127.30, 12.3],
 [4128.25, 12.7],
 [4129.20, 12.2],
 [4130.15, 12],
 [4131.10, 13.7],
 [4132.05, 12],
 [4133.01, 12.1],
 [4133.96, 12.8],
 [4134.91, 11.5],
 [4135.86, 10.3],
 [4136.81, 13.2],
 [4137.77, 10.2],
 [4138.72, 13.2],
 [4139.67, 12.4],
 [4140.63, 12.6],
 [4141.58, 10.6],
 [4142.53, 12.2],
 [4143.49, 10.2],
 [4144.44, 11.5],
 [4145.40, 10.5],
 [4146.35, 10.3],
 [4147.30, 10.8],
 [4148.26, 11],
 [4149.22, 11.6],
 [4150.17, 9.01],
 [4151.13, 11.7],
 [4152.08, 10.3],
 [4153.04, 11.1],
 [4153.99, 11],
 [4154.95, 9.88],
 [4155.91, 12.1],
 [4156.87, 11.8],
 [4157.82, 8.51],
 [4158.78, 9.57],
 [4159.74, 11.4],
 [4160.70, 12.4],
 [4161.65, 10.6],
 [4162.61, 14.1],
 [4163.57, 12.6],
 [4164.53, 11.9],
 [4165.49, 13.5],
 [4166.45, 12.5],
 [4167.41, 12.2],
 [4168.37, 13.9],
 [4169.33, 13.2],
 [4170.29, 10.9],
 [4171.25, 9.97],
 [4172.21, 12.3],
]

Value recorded -1.4 AA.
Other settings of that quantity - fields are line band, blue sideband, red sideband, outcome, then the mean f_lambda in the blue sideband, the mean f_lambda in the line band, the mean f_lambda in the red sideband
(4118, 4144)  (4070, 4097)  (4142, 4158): -1.67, 11.9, 11.9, 10.8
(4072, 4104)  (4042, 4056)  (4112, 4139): 0.77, 12.1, 11.7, 11.8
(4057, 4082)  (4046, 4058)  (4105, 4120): 1.58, 11.6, 10.9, 11.5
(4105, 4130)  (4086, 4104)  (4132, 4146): 0.17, 11.7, 11.6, 11.7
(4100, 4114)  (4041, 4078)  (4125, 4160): 0.37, 11.2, 11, 11.4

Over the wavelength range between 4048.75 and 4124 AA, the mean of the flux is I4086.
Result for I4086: 11.5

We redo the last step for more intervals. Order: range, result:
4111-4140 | 11.8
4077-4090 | 12.2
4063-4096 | 11.7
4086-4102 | 11.8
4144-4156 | 10.8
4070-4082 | 11.4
